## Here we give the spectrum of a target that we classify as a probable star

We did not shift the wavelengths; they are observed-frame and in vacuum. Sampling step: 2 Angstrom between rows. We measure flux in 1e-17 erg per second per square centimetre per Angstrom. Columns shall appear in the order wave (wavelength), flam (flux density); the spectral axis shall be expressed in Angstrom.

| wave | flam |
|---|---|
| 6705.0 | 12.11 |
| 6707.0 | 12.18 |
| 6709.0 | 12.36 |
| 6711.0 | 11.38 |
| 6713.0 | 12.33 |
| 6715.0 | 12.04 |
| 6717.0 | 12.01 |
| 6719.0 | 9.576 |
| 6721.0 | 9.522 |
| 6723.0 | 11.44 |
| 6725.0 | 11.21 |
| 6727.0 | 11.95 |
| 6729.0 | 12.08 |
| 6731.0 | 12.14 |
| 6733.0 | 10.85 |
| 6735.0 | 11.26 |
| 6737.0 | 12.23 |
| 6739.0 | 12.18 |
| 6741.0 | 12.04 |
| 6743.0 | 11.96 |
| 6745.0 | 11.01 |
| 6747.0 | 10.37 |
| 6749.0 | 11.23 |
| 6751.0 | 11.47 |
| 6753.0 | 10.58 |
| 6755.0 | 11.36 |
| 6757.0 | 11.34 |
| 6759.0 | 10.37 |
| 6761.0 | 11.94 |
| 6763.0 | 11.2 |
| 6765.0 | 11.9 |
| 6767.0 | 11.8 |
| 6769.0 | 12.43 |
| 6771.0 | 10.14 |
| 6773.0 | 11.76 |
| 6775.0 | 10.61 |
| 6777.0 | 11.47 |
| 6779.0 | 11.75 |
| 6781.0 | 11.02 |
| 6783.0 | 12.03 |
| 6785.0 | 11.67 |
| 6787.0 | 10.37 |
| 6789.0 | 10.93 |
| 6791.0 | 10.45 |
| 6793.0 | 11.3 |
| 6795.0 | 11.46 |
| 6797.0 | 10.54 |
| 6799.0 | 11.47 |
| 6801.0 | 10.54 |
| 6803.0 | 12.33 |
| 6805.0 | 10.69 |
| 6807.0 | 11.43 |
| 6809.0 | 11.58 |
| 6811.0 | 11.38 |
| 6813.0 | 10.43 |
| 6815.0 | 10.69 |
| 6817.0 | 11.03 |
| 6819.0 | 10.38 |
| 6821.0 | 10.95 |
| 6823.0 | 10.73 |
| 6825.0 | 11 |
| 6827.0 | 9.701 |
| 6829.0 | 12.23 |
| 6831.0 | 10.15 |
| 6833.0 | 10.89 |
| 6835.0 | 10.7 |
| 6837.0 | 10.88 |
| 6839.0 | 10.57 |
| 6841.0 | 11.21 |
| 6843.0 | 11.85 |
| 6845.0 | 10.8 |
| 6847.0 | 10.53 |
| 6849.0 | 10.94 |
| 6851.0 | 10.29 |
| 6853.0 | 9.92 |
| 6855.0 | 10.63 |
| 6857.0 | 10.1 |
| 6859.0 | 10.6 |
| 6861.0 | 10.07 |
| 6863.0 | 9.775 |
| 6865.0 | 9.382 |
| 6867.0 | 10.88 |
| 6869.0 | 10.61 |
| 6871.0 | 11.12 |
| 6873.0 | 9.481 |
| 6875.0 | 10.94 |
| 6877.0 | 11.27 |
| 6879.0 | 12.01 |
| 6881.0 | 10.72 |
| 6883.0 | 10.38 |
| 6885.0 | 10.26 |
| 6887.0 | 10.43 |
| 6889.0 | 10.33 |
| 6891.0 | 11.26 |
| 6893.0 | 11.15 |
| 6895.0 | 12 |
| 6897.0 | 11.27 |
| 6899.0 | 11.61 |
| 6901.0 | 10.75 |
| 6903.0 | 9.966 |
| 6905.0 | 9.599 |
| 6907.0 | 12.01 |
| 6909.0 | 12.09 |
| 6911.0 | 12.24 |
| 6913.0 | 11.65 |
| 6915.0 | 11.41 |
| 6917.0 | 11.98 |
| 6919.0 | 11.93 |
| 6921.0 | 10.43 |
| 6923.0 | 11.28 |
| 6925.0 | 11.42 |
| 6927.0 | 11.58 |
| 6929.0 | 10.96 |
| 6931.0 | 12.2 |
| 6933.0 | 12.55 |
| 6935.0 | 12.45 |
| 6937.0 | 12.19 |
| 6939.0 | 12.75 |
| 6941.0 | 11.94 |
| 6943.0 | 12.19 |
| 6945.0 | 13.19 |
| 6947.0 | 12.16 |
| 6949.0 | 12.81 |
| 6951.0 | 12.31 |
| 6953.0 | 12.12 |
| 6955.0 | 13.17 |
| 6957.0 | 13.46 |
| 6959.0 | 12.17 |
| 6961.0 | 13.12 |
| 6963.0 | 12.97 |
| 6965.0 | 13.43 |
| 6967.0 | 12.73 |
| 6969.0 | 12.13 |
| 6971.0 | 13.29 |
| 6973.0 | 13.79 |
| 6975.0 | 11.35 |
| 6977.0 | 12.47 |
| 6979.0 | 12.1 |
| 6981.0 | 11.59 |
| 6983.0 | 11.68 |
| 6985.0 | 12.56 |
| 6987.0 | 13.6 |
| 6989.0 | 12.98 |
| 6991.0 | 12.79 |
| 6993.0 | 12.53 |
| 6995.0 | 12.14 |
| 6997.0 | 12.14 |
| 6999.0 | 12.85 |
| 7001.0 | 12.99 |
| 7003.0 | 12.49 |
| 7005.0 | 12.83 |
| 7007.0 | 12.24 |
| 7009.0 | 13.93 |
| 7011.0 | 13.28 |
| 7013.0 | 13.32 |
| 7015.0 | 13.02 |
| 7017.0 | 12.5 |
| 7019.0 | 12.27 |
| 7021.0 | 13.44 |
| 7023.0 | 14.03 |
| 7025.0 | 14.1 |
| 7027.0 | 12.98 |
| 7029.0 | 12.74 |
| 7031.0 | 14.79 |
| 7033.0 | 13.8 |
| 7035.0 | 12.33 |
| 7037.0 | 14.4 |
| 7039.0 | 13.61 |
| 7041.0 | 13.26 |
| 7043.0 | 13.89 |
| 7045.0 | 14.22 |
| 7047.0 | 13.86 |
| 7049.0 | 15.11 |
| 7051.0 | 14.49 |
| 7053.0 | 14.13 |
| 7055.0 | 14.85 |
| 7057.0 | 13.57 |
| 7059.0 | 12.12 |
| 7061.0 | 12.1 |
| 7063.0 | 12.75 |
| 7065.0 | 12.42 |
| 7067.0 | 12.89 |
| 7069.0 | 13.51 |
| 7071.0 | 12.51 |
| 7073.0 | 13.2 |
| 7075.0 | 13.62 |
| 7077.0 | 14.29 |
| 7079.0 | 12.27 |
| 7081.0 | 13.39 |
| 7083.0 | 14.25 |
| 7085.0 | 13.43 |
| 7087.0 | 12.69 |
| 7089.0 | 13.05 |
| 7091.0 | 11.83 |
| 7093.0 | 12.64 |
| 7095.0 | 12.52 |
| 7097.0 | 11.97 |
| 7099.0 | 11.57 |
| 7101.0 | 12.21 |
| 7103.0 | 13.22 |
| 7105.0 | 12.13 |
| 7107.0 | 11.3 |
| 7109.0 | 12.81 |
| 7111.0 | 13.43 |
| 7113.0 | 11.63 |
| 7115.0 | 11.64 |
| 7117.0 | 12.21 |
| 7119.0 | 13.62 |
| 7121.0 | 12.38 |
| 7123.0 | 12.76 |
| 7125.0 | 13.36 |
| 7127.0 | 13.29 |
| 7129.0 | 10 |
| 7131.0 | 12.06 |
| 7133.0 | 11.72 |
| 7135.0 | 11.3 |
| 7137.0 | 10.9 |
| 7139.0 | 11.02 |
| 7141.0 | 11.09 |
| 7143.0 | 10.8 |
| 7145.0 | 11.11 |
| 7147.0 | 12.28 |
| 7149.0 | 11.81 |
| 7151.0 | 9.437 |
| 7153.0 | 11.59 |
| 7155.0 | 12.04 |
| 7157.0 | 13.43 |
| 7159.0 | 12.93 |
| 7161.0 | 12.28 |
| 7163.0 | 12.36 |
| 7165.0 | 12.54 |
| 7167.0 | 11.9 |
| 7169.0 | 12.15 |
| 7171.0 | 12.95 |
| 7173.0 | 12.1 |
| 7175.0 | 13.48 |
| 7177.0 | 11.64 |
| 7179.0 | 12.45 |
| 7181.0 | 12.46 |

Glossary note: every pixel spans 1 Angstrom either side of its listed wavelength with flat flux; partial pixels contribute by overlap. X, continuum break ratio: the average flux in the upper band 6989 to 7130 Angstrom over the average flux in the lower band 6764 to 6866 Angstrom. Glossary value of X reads 1.19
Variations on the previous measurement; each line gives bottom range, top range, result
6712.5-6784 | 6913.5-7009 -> 1.09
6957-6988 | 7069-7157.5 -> 0.97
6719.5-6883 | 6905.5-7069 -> 1.16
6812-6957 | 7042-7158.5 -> 1.13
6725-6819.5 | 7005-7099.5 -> 1.17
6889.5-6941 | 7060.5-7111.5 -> 1.11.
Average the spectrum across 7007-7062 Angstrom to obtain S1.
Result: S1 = 13.5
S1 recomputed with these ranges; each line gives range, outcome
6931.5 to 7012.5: 12.6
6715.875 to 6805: 11.3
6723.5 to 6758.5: 11.5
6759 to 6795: 11.3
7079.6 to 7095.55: 13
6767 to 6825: 11.1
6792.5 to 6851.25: 11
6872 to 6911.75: 11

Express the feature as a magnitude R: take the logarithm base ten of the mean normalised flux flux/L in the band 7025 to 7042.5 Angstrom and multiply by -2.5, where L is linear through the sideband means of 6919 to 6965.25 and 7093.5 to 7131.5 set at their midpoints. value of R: -0.10 mag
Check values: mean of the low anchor 12.3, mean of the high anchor 12.3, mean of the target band 13.5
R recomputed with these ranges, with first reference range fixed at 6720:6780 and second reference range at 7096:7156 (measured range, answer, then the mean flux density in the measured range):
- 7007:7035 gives -0.136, 13.3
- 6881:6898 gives 0.068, 10.9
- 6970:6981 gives -0.074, 12.5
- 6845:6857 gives 0.105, 10.5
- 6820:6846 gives 0.058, 10.9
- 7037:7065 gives -0.161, 13.7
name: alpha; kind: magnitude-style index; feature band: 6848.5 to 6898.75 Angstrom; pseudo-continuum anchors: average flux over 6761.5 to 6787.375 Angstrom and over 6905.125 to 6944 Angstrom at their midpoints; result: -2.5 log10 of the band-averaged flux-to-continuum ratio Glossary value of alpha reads 0.101 mag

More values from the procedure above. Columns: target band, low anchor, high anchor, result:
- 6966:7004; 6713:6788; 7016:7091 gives 0.03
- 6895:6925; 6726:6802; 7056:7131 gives 0.06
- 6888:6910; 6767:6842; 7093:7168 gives 0.02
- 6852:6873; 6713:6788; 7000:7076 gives 0.18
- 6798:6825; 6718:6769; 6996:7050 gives 0.07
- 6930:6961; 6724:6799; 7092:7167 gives -0.07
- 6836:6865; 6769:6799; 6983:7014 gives 0.11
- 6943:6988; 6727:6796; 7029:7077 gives 0.02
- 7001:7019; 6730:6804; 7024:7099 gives 0.00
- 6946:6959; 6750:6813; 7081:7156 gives -0.08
